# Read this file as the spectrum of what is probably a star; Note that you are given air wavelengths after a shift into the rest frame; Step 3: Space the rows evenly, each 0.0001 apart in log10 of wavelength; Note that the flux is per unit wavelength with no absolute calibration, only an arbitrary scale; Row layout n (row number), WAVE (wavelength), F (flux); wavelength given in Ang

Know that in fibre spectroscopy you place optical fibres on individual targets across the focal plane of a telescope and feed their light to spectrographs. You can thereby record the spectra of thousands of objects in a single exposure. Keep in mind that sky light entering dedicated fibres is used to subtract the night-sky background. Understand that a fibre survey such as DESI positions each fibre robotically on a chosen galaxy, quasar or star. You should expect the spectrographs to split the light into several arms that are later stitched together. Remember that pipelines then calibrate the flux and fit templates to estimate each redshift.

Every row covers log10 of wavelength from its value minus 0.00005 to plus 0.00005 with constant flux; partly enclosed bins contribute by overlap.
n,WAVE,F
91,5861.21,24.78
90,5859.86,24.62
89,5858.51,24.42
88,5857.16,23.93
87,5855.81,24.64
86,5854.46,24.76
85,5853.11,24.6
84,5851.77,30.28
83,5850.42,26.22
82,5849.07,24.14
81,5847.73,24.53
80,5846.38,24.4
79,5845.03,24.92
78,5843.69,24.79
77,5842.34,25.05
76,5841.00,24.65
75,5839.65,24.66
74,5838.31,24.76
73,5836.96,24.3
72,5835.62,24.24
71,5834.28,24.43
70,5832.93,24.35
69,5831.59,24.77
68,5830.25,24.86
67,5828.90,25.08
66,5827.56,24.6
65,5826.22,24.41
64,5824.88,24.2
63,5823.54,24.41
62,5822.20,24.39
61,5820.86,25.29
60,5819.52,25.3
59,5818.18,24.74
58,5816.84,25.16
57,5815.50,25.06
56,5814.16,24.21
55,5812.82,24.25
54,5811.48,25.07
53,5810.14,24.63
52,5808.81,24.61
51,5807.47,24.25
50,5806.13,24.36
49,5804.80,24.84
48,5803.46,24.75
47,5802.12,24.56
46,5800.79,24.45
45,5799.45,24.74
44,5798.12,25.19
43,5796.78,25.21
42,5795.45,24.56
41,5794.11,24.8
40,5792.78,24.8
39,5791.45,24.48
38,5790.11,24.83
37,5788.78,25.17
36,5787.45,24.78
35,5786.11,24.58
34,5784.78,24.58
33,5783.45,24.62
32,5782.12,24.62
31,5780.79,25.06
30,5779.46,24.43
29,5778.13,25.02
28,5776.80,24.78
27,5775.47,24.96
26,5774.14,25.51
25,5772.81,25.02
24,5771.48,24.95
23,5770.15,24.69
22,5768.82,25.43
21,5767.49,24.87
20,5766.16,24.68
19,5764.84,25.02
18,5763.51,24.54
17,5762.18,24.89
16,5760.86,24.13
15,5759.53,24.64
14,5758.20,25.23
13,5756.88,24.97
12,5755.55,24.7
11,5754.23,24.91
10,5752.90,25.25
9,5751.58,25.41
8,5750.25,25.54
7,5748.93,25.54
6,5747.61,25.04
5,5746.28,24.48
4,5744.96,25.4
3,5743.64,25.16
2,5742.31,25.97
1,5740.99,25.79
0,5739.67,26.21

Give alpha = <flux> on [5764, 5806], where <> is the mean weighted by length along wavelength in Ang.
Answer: 24.8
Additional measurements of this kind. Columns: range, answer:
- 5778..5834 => 24.7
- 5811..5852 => 24.8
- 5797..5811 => 24.7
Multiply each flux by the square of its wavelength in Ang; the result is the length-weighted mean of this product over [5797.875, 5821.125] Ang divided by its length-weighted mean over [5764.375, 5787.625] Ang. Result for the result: 1.01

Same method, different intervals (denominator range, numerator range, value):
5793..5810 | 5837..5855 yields 1.04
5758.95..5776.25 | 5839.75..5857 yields 1.04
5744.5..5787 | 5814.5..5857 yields 1.02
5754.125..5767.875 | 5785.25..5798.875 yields 1.01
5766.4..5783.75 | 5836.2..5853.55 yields 1.04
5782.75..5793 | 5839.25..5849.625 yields 1.02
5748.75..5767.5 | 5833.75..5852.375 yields 1.04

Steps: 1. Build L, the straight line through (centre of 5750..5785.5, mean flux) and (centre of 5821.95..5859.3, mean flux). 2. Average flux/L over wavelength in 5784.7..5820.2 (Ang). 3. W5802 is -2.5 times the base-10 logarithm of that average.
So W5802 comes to 0.005 mag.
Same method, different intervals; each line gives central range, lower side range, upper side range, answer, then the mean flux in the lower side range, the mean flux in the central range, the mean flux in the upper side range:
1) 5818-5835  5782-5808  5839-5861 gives 0.01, 24.7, 24.7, 25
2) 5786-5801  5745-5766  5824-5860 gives 0.00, 25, 24.8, 24.8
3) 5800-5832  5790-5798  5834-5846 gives 0.00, 24.8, 24.7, 24.7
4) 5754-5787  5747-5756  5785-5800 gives 0.01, 25.2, 24.8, 24.8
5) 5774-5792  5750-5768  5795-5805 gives 0.00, 24.9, 24.8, 24.8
